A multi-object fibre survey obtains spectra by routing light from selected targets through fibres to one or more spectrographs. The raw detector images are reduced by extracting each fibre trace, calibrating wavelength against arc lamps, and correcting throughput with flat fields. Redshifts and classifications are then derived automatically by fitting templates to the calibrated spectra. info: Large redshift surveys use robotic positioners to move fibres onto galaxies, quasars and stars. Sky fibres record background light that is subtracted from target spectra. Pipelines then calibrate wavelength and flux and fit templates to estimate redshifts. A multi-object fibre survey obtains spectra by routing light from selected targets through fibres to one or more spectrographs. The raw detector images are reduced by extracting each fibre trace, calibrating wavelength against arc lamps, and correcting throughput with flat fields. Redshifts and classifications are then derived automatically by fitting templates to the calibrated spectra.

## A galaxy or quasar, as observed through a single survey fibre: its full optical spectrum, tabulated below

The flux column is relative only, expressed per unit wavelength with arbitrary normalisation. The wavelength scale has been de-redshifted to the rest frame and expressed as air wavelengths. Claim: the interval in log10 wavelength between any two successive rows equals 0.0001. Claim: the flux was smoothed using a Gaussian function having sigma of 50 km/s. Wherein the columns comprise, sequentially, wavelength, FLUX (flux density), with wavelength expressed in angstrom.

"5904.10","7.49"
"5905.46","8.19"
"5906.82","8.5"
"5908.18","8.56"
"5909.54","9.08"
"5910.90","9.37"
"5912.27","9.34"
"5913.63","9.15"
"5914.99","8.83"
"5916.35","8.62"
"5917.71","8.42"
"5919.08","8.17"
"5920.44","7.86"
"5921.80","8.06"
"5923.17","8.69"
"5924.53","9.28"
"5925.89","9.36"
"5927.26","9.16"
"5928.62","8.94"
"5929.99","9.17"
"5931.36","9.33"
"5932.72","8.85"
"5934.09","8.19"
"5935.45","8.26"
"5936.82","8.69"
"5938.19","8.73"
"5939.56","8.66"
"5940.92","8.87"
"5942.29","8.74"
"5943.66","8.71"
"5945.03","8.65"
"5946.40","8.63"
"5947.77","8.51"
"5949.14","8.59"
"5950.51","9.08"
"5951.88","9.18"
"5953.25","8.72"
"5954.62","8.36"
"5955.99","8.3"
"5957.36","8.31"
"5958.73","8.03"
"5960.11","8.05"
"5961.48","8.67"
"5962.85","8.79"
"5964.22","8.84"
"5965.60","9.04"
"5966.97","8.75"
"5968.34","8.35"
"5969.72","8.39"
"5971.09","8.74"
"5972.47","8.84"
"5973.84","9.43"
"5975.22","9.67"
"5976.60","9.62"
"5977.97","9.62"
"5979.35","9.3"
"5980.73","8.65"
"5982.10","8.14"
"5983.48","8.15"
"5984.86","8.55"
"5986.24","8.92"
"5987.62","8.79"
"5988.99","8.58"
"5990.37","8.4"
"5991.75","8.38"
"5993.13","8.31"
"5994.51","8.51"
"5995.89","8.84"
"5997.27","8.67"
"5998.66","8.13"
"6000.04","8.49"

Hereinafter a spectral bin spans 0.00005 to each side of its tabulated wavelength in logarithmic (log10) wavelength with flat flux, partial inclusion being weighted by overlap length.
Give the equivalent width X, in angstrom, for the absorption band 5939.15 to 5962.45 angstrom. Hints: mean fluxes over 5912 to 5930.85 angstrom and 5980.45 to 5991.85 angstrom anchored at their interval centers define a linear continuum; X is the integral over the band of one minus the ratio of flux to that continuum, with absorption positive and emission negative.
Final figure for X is 0.2 angstrom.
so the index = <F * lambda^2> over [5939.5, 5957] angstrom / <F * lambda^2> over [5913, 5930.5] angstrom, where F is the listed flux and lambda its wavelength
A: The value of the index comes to 1.00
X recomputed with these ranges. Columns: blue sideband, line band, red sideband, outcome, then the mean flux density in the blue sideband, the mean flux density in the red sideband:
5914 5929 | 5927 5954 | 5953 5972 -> -0.53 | 8.68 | 8.52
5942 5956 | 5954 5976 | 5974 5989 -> 0.38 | 8.69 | 8.94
